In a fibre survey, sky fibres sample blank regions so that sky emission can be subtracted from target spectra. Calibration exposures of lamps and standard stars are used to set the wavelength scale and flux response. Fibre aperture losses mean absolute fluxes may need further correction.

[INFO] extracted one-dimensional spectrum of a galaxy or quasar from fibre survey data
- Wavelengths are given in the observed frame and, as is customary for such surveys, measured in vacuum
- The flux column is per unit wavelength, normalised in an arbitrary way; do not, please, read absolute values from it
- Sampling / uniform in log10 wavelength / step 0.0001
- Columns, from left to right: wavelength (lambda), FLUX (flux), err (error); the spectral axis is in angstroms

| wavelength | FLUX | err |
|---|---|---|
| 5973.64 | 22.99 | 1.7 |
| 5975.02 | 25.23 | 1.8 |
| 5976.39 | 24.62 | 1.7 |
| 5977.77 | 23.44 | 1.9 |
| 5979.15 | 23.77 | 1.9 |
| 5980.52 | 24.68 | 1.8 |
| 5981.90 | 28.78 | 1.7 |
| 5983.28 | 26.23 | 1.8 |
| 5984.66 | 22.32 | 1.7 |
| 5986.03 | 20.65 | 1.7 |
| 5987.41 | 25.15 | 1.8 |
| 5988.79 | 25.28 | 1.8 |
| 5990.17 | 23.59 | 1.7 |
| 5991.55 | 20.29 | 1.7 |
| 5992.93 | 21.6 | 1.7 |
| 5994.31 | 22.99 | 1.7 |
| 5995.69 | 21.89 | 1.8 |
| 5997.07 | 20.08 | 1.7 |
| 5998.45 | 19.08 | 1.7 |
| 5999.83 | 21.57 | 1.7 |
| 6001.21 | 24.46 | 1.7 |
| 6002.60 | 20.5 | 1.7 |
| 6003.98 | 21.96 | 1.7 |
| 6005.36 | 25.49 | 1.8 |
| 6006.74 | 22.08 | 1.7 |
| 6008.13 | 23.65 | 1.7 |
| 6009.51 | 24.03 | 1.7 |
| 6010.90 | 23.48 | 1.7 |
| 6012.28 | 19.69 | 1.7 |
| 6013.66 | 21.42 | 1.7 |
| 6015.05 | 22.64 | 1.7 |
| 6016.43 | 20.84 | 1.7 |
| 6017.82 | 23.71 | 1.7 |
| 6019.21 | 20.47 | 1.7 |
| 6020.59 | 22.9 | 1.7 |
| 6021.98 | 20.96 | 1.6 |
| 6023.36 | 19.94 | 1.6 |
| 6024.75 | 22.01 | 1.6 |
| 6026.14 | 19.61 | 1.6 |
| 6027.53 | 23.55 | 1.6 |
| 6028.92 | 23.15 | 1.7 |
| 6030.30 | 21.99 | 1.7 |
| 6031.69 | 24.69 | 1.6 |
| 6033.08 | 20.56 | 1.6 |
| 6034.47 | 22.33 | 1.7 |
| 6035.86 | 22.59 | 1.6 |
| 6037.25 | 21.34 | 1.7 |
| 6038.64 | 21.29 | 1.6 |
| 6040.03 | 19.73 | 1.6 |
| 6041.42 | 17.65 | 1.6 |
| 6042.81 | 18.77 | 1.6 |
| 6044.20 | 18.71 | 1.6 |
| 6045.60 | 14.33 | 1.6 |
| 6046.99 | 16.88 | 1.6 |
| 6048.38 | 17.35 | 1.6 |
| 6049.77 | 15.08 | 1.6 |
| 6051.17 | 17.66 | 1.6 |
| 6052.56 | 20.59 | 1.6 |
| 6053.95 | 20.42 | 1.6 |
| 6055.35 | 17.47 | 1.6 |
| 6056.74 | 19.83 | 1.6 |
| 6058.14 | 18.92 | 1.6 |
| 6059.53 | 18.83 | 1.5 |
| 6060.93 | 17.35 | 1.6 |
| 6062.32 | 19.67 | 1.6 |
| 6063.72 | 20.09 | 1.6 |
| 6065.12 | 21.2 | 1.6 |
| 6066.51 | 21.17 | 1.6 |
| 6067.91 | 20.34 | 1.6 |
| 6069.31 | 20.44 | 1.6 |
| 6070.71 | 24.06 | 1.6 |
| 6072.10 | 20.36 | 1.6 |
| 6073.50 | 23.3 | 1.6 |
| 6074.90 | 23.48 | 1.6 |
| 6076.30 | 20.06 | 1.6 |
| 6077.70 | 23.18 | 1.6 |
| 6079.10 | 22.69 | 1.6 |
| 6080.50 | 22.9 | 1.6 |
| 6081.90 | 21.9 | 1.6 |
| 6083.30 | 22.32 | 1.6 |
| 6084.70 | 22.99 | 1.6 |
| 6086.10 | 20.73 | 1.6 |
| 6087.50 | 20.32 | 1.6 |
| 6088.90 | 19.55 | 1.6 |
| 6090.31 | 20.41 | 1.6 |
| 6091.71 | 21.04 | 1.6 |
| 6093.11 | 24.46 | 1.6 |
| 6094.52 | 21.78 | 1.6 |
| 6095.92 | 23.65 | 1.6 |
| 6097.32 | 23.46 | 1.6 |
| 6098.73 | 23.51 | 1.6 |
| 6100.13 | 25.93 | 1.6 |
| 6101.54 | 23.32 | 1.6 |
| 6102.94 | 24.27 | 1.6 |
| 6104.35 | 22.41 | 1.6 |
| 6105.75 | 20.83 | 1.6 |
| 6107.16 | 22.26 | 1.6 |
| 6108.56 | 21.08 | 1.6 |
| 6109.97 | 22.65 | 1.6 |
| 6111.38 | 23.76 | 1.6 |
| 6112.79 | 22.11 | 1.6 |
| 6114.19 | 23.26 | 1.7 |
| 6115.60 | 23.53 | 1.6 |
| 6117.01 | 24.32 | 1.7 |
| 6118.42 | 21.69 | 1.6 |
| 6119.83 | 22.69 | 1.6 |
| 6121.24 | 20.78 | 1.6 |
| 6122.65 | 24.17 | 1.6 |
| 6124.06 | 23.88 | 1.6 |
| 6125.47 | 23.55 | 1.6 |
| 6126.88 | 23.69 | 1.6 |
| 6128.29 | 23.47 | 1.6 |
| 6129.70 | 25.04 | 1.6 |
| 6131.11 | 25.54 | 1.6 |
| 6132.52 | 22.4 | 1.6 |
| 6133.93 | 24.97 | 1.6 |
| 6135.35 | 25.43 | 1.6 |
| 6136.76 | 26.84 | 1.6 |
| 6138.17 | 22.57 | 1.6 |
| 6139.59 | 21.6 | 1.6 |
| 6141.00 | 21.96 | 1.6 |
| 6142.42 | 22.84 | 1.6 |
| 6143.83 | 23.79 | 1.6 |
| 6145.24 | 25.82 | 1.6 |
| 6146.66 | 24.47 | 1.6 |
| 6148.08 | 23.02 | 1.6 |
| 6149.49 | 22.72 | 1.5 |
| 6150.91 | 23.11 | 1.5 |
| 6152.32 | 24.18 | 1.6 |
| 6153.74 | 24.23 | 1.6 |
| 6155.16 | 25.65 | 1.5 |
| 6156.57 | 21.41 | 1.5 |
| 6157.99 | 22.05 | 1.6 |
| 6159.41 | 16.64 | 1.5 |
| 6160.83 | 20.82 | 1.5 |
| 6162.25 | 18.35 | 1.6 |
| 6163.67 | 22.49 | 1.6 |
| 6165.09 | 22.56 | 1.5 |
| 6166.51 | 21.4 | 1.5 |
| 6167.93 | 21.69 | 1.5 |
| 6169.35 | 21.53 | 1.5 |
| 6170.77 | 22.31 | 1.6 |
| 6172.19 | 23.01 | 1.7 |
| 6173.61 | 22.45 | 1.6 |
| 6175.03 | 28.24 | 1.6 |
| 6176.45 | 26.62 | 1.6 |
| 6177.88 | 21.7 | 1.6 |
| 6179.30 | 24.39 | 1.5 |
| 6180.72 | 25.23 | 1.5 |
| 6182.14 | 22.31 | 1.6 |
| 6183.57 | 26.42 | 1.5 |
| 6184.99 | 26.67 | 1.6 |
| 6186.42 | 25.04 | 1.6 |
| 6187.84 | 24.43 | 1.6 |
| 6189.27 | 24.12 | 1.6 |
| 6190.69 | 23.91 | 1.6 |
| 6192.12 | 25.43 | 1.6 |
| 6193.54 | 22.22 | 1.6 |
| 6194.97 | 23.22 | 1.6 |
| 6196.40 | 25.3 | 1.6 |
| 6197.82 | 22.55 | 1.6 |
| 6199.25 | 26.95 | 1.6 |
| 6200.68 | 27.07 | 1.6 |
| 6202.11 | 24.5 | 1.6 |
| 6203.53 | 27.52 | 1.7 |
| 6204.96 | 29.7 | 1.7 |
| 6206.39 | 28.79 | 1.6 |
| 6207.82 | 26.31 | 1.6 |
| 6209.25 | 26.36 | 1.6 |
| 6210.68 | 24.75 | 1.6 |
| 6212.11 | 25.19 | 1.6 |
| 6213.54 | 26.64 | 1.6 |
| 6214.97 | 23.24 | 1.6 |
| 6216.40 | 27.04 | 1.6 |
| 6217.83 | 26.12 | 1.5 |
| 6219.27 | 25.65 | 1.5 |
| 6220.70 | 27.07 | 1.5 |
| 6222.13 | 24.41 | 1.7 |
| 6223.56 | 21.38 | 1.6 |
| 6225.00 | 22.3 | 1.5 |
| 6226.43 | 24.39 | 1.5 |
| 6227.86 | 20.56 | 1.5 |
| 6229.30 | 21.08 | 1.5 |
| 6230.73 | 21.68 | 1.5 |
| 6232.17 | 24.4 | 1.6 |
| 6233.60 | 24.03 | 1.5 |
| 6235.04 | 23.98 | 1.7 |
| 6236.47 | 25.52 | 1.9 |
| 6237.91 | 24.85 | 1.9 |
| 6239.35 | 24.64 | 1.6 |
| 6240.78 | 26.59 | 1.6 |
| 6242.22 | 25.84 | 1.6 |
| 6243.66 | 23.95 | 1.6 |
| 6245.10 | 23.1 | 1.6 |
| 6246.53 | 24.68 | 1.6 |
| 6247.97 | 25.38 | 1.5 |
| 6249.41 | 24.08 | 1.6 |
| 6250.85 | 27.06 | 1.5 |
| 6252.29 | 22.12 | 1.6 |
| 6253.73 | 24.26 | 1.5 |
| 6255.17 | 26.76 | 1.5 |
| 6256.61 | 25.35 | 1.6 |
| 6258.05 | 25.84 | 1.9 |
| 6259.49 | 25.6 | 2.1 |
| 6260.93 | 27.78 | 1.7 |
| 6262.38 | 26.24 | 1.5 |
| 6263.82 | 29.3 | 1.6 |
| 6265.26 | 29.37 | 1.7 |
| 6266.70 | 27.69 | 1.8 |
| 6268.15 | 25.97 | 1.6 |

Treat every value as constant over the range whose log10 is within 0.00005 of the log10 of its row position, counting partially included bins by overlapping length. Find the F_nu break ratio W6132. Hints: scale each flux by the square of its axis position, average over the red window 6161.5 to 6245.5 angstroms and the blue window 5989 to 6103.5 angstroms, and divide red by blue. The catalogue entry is 1.2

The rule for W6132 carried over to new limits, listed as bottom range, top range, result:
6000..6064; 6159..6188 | 1.17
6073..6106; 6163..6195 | 1.09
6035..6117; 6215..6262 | 1.23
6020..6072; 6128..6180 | 1.19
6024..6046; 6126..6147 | 1.19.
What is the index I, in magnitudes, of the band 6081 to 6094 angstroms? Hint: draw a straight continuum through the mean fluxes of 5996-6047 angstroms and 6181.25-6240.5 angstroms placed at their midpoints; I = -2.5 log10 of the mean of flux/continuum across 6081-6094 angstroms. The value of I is 0.05 mag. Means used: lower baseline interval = 21.4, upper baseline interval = 24.8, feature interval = 21.5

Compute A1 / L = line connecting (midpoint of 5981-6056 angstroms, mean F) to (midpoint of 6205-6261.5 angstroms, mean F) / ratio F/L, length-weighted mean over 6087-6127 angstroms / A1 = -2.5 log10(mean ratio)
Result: 0.01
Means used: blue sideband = 21.4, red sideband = 24.9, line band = 22.7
